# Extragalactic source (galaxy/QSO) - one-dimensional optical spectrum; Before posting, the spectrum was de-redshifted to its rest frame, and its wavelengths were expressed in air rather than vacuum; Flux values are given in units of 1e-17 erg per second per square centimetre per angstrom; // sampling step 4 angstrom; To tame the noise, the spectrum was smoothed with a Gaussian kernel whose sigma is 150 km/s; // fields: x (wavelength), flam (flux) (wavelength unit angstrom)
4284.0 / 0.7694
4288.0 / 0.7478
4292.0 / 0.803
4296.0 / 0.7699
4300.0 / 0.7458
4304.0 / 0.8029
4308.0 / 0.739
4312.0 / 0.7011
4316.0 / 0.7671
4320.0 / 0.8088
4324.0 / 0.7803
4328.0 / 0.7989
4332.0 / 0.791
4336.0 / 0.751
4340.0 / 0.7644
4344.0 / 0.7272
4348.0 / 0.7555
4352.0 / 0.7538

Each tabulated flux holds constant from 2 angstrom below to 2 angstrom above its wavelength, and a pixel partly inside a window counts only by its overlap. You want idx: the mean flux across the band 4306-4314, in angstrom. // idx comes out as 0.72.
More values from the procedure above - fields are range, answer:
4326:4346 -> 0.766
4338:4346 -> 0.746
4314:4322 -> 0.788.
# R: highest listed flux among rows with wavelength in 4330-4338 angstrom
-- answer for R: 0.791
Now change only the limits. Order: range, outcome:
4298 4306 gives 0.8029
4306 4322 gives 0.8088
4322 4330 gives 0.7989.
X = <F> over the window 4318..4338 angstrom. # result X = 0.786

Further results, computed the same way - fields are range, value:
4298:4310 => 0.763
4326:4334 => 0.795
